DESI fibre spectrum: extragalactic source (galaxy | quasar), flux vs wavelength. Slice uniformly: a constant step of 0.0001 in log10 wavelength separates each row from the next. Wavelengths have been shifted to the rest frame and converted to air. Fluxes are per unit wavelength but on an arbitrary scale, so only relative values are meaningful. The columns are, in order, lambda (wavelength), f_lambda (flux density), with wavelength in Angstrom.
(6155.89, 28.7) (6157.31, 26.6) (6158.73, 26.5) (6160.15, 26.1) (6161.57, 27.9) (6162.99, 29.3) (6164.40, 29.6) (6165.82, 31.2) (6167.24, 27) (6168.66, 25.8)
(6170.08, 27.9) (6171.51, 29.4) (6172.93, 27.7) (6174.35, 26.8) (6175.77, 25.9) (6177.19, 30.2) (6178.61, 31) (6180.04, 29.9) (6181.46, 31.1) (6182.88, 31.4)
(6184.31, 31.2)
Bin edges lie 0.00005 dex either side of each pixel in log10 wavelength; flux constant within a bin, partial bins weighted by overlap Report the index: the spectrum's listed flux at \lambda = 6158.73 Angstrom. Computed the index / 26.5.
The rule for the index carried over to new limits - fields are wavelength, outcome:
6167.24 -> 27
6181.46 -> 31.1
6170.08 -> 27.9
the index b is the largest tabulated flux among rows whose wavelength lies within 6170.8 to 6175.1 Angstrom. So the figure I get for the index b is 29.4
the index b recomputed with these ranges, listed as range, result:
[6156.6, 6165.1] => 29.6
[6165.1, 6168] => 31.2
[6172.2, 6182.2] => 31.1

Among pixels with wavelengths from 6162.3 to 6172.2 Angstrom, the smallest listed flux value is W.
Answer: 25.8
